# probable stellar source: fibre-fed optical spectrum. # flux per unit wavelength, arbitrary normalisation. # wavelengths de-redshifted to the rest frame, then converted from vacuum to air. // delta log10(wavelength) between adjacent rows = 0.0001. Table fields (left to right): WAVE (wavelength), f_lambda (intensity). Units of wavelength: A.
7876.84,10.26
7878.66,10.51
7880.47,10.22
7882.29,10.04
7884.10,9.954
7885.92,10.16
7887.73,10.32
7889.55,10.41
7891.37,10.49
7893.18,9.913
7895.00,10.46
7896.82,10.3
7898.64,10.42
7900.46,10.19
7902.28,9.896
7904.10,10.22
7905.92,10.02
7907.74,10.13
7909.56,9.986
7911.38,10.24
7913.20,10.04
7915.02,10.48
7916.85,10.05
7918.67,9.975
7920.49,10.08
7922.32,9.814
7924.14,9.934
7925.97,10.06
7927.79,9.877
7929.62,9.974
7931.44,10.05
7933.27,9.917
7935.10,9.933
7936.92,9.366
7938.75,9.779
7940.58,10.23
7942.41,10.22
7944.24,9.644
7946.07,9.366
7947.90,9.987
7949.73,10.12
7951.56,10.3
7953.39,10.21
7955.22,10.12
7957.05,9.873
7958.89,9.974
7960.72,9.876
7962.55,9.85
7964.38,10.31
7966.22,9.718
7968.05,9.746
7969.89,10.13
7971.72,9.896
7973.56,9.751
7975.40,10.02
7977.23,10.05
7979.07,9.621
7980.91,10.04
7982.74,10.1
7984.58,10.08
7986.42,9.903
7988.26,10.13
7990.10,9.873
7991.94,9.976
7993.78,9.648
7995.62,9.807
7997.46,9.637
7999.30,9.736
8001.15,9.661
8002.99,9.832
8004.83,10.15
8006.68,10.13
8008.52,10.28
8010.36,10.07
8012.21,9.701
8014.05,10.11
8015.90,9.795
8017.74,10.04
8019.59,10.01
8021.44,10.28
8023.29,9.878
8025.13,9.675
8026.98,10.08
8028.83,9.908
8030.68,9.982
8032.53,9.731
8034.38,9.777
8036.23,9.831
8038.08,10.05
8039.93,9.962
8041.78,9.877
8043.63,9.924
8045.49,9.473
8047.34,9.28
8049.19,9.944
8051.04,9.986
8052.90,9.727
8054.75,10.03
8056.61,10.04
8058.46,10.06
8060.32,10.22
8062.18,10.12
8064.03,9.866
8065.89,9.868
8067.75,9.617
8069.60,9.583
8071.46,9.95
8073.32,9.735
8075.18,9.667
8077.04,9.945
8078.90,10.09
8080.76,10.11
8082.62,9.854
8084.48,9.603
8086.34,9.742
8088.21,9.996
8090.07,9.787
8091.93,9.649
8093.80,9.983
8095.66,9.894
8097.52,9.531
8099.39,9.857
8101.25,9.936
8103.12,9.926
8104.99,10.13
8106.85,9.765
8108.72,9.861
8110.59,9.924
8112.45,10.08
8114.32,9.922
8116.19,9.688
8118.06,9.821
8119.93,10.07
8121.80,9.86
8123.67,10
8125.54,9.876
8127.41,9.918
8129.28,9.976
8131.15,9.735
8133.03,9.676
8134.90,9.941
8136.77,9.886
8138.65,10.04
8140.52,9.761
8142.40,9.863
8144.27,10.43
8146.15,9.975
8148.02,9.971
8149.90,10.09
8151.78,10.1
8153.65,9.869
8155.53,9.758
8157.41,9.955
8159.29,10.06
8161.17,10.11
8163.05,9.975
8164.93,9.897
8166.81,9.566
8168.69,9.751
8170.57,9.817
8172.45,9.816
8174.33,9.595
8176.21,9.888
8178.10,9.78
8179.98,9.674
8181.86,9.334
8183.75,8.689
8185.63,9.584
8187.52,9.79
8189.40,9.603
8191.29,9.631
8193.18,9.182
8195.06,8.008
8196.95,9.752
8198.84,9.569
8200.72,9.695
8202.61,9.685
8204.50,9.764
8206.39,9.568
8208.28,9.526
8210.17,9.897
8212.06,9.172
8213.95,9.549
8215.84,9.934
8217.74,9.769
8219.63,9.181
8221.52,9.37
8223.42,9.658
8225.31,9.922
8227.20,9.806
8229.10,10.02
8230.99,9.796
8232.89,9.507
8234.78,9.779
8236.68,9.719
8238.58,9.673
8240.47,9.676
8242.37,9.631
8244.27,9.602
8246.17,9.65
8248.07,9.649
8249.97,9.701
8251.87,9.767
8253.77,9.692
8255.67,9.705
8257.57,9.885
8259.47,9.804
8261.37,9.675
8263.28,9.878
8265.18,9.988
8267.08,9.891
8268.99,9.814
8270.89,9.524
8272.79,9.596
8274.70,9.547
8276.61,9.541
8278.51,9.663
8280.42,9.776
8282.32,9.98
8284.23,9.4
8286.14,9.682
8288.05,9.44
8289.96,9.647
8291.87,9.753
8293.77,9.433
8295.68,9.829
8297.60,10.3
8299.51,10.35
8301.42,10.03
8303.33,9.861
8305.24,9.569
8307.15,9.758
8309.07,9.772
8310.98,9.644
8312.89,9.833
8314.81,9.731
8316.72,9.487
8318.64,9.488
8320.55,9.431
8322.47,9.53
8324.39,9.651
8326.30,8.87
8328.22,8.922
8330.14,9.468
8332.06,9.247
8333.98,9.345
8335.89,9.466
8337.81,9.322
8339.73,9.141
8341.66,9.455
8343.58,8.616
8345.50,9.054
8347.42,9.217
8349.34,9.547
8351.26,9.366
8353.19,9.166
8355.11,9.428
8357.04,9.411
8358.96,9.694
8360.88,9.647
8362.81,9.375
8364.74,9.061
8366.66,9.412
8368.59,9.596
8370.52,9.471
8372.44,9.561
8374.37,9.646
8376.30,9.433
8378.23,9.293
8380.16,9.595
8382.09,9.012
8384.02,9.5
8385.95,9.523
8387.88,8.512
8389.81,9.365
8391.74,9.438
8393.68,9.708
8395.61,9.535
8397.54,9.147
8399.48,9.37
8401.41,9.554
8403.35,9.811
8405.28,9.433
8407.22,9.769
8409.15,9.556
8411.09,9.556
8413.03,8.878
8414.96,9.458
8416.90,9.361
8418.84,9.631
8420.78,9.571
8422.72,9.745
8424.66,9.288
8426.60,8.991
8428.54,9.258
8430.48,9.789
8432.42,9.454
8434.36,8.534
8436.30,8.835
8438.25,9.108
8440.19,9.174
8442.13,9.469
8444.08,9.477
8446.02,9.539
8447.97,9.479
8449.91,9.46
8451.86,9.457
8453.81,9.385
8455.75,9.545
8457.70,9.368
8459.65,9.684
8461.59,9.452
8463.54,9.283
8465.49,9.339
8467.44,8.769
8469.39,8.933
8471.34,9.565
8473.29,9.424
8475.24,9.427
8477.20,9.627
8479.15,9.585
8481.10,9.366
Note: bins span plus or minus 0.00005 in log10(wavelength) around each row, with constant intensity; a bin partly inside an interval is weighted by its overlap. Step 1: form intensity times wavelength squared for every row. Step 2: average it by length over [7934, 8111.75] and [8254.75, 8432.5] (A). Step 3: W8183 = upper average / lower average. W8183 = 1.0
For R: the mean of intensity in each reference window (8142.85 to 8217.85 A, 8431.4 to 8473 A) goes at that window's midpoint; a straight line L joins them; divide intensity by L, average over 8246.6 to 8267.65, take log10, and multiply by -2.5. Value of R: -0.02 mag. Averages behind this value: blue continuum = 9.69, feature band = 9.78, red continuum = 9.3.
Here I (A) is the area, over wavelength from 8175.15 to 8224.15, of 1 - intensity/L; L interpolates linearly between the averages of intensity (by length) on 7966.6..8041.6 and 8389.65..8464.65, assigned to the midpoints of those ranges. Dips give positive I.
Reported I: 0.9 A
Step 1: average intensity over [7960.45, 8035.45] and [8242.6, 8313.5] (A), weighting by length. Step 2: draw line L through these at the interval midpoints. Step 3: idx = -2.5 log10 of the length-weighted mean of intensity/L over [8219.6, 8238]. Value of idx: 0.01 mag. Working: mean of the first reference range 9.93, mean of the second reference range 9.75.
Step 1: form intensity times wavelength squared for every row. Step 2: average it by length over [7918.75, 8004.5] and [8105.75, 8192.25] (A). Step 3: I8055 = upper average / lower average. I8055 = 1.04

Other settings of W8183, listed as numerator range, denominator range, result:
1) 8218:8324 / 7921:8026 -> 1.05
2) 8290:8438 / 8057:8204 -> 1.02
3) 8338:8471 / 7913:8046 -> 1.05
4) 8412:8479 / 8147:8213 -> 1.03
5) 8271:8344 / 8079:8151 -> 1.01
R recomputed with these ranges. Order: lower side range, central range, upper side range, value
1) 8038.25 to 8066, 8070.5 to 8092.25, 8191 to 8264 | 0.00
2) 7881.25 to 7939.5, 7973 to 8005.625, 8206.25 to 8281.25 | 0.01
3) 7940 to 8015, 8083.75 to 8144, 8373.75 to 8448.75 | -0.01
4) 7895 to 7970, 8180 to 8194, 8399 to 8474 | 0.03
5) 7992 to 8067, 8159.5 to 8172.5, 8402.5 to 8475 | -0.02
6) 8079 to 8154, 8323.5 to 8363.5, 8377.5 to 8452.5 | 0.02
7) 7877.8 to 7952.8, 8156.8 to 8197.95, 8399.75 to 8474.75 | 0.01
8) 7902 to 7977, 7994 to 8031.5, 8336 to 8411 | -0.01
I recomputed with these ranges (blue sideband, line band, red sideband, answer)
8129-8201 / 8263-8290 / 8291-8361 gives -0.31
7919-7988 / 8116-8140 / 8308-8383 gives -0.46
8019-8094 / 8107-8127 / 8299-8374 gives -0.25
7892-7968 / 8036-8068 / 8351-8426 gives -0.08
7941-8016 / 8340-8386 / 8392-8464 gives 0.55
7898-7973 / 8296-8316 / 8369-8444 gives -0.77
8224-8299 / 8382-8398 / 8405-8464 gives 0.25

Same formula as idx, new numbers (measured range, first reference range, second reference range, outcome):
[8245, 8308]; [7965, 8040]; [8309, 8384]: -0.03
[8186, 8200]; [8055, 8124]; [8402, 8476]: 0.04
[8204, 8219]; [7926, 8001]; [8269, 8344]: 0.00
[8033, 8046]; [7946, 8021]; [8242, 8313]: 0.01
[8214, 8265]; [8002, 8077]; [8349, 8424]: -0.01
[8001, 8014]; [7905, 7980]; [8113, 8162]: -0.01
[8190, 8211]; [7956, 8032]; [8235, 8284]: 0.03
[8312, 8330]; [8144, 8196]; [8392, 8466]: 0.01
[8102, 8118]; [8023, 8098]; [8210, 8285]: -0.01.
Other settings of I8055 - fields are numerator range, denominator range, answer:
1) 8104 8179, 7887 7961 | 1.04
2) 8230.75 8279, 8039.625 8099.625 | 1.03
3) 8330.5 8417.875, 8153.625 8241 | 1.02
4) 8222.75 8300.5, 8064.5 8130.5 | 1.03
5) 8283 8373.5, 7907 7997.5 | 1.05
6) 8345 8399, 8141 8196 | 1.01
